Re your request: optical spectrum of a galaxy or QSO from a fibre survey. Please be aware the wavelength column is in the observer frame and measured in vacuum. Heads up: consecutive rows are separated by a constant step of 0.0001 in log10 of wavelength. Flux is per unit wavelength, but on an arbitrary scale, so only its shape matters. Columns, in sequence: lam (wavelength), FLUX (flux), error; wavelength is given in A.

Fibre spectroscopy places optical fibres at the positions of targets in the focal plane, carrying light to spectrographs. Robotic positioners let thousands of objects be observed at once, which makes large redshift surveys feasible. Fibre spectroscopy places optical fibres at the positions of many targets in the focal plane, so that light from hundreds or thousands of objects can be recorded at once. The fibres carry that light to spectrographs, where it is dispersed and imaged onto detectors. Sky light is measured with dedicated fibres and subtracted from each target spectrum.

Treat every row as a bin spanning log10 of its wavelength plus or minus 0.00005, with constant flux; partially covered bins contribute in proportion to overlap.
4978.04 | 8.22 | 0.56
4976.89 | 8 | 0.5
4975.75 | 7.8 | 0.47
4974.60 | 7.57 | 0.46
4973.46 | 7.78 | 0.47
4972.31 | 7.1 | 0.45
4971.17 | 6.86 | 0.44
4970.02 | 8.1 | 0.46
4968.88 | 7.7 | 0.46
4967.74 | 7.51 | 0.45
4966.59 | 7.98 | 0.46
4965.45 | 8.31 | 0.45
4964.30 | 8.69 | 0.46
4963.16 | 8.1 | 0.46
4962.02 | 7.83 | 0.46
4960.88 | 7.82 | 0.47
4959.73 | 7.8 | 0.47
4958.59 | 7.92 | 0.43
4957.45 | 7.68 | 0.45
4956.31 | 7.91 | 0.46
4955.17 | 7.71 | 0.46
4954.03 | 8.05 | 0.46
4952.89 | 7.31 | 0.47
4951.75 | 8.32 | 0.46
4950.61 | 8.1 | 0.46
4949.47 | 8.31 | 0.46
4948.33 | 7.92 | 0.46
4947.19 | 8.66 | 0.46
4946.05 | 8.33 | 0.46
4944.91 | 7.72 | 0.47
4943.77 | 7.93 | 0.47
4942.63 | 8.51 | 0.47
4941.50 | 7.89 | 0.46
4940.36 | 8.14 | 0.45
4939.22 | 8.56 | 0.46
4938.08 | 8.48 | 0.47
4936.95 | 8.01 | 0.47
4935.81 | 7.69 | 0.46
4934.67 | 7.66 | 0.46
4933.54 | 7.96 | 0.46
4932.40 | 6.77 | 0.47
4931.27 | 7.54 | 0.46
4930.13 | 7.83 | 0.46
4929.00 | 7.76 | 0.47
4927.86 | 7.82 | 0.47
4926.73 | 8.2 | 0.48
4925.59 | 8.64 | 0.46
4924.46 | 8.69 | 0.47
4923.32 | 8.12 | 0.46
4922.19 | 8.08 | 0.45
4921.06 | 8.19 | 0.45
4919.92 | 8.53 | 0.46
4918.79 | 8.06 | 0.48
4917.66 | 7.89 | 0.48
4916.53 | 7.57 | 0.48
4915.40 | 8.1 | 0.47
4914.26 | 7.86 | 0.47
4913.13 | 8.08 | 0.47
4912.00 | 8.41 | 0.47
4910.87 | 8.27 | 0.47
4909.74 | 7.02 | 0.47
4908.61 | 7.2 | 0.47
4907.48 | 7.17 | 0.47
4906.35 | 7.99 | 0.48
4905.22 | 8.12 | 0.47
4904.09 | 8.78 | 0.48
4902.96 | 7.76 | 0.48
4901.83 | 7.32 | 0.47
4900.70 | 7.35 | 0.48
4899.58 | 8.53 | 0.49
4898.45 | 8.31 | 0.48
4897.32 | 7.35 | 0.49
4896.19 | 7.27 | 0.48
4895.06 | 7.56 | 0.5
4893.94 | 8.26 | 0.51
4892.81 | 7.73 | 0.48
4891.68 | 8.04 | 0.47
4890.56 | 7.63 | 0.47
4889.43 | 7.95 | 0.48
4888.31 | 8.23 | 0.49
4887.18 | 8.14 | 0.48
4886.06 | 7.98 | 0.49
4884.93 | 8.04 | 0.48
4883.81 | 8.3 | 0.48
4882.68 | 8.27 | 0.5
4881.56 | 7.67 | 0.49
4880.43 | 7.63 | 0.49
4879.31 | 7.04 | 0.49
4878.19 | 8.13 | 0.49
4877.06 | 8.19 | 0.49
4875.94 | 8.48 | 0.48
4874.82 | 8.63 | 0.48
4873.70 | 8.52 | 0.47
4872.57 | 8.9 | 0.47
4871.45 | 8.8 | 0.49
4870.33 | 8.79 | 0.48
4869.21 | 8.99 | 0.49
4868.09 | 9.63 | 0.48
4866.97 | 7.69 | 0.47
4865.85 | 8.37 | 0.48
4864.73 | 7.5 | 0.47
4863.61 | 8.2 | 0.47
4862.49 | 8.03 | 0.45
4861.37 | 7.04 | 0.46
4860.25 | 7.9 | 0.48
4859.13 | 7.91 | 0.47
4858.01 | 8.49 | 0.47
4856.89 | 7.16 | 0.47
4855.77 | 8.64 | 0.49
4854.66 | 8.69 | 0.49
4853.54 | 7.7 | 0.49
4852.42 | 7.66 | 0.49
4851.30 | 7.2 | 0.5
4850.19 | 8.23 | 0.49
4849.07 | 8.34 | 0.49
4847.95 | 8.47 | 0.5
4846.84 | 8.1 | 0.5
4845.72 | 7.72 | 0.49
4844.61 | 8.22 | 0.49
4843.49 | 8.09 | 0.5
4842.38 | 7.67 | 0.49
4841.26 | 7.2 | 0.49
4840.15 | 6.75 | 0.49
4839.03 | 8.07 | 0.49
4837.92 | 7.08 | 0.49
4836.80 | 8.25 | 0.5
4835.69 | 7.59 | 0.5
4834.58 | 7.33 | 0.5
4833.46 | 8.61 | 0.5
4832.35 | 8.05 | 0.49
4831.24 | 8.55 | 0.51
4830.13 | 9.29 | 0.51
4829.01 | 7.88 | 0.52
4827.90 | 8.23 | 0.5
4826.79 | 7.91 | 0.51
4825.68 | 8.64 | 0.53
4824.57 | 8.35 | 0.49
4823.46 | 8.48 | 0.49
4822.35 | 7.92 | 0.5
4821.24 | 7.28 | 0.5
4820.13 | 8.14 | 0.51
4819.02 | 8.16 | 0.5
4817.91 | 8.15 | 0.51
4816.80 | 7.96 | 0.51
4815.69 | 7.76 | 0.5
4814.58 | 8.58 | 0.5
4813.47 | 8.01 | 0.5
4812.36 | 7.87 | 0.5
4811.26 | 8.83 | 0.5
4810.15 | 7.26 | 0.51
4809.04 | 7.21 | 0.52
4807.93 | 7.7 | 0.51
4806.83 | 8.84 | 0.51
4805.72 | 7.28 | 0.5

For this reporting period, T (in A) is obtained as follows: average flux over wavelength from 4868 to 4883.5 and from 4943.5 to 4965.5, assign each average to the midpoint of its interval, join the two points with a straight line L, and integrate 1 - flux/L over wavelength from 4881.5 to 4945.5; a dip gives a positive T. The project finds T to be 1.93 A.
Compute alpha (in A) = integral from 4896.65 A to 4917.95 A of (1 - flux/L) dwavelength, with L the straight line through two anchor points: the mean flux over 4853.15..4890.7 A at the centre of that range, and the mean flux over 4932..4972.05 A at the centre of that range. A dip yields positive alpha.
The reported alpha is 0.6 A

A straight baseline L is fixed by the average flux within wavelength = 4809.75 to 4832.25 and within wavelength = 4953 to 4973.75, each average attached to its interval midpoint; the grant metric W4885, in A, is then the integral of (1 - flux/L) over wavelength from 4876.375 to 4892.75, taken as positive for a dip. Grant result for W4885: 0.14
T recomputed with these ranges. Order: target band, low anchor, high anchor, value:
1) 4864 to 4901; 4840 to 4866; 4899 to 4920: -1.09 A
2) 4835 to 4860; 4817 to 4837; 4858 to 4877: 1.14 A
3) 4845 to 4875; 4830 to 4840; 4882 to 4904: -0.89 A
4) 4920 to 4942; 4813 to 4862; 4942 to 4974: -0.20 A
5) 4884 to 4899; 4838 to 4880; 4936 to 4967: 0.33 A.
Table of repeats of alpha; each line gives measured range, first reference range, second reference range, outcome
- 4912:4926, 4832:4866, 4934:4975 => -0.4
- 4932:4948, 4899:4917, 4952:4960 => -0.5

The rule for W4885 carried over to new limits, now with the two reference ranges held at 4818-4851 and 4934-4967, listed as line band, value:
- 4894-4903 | 0.4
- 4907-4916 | 0.3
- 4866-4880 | -0.8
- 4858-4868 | 0.1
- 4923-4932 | 0.0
